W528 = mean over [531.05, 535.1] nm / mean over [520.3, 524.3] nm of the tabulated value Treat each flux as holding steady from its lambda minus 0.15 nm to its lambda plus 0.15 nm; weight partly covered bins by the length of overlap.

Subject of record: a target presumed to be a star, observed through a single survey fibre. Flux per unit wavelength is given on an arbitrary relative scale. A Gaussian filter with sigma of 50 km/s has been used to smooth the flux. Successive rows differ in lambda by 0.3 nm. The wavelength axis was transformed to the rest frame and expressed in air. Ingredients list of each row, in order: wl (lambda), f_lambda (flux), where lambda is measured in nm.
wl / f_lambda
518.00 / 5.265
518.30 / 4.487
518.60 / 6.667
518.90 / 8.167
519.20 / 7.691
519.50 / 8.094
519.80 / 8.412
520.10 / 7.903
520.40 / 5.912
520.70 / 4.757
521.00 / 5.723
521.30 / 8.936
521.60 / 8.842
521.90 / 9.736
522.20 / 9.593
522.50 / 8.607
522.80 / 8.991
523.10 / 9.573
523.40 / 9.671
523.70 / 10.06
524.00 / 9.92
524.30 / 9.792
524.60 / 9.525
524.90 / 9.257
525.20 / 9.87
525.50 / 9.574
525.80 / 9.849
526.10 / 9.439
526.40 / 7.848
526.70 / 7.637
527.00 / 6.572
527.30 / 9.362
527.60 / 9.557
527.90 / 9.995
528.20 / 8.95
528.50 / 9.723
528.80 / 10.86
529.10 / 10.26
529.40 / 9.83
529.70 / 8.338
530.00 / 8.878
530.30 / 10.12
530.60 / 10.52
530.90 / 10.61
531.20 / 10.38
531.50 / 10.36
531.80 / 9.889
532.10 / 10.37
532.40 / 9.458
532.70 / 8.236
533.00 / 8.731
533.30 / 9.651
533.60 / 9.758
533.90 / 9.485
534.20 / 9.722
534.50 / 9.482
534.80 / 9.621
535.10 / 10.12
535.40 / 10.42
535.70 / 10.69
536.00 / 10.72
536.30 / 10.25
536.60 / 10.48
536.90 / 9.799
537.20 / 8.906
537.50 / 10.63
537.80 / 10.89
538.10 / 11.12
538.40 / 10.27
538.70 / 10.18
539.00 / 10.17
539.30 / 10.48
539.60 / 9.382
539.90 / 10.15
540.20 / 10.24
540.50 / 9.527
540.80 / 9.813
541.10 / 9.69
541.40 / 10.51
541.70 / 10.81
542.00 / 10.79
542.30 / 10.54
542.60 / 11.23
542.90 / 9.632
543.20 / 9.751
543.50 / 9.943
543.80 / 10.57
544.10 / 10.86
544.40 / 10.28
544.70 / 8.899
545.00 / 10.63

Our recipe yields 1.13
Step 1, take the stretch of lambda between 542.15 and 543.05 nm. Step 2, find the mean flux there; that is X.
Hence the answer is 10.5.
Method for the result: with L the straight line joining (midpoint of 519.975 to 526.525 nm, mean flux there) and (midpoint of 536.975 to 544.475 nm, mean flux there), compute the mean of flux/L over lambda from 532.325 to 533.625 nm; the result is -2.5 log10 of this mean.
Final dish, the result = 0.06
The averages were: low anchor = 8.8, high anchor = 10.2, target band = 9.09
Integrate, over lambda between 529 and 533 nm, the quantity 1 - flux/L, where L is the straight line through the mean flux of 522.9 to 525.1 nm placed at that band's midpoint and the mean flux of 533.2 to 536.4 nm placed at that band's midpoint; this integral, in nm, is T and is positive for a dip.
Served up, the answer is 0.06 nm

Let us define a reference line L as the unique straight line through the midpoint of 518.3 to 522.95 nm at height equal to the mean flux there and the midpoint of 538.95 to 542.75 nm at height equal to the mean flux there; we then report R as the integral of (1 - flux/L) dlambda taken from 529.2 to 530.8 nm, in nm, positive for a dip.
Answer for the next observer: -0.12 nm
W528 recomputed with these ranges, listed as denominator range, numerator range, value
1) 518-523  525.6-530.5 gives 1.21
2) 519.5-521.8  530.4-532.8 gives 1.37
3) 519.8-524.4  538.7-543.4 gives 1.20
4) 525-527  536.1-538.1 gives 1.16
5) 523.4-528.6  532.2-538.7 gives 1.08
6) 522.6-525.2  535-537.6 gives 1.06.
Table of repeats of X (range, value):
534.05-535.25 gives 9.74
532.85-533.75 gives 9.38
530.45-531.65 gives 10.5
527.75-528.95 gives 9.88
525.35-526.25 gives 9.62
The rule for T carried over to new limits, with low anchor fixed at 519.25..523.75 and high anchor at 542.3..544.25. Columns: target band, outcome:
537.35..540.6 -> -0.12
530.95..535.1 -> -0.13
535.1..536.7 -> -0.14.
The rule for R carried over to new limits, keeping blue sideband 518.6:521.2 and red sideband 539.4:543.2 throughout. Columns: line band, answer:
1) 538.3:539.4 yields -0.049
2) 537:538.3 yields -0.095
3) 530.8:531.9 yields -0.198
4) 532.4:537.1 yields -0.280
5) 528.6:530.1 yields -0.215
